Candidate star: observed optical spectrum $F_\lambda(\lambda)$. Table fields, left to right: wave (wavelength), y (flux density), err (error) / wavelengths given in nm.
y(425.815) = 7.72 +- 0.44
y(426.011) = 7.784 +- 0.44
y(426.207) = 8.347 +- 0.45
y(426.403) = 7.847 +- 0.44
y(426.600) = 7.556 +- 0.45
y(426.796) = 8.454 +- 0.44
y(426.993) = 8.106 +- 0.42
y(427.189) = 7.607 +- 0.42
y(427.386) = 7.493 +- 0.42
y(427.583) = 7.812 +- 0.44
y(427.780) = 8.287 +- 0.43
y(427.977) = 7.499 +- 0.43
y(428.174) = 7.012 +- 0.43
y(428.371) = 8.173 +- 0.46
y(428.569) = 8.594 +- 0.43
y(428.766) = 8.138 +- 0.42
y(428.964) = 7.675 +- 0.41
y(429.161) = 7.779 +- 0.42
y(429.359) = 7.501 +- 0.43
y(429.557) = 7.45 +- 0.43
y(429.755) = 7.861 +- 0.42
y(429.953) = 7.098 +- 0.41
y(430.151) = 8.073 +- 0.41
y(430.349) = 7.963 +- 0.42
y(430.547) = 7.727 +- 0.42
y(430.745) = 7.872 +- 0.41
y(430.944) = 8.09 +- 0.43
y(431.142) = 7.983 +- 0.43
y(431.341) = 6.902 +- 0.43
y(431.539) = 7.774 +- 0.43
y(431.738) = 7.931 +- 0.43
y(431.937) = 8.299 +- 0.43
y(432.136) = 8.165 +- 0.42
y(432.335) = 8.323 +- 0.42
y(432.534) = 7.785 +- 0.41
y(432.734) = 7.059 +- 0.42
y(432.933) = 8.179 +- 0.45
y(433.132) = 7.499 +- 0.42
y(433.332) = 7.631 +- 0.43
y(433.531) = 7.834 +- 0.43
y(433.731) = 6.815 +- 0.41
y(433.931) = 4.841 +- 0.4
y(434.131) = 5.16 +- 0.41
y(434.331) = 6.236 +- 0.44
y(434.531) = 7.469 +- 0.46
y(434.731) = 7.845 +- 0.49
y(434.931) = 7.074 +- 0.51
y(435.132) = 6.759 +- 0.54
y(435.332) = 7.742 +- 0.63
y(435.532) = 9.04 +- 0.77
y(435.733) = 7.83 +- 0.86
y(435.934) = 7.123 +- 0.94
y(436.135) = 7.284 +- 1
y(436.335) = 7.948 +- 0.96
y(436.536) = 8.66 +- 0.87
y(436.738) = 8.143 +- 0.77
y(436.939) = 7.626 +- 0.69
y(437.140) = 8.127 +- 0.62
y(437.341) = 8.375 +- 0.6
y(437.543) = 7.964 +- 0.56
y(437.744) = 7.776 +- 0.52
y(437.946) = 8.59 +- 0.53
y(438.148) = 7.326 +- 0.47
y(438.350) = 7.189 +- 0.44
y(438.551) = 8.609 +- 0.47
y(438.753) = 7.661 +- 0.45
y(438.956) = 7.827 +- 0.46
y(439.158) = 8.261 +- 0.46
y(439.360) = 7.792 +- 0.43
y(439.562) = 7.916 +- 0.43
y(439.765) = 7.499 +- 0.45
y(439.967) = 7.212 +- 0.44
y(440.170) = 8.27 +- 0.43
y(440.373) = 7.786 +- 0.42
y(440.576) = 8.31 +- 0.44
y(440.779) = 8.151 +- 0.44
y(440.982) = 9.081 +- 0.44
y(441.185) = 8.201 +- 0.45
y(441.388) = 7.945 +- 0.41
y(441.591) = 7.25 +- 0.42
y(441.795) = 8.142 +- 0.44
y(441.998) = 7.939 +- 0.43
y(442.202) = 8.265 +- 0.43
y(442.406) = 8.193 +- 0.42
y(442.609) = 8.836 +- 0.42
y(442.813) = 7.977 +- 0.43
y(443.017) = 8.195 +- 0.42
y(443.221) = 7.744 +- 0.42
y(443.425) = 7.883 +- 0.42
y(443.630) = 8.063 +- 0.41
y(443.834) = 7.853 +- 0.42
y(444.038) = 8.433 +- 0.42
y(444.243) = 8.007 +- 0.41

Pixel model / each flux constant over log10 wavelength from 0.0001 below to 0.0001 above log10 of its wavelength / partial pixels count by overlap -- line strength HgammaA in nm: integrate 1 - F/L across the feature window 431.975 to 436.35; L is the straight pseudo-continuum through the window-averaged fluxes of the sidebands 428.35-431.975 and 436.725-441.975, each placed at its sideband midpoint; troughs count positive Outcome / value 0.295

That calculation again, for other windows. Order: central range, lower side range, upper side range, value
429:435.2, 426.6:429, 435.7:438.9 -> 0.34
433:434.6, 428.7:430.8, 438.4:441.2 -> 0.23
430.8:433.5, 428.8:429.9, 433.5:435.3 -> -0.27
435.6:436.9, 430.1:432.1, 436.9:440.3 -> 0.00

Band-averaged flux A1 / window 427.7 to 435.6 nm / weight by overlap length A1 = 7.57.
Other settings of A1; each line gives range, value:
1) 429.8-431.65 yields 7.73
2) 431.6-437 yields 7.49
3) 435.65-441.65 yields 7.93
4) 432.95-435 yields 6.89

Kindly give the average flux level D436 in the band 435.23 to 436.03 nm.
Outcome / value 7.94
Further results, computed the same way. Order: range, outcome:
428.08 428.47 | 7.6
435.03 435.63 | 7.85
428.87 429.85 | 7.65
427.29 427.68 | 7.65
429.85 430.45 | 7.72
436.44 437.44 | 8.18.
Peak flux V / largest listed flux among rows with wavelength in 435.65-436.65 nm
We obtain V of 8.66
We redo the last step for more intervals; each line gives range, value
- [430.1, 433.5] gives 8.323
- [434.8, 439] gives 9.04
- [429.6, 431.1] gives 8.09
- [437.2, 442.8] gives 9.081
